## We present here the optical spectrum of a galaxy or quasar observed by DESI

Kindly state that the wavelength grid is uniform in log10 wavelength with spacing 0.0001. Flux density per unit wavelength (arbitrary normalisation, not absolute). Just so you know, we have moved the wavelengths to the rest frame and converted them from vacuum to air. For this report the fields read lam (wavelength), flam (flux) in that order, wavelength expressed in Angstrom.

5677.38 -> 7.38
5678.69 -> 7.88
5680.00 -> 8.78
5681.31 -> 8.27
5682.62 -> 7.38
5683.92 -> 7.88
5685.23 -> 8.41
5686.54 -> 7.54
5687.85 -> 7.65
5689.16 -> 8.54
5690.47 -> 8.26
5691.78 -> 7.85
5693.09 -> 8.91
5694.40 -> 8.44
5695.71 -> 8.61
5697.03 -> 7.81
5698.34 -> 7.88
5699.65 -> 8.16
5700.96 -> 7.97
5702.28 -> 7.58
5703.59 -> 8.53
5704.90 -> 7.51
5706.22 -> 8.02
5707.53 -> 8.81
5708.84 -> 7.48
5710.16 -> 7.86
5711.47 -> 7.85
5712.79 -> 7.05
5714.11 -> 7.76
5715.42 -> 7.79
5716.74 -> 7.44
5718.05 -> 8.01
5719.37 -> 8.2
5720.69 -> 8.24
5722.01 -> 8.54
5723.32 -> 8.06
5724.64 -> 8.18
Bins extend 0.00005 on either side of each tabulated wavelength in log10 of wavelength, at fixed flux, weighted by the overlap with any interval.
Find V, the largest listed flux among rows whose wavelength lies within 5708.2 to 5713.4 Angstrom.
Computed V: 7.86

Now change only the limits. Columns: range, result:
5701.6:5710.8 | 8.81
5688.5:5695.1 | 8.91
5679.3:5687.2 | 8.78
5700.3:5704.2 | 8.53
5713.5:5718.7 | 8.01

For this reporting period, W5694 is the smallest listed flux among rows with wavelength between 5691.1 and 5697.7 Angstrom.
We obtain 7.81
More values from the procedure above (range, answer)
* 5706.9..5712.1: 7.48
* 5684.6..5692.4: 7.54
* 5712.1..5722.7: 7.05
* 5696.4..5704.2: 7.58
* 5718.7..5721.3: 8.2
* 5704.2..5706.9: 7.51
